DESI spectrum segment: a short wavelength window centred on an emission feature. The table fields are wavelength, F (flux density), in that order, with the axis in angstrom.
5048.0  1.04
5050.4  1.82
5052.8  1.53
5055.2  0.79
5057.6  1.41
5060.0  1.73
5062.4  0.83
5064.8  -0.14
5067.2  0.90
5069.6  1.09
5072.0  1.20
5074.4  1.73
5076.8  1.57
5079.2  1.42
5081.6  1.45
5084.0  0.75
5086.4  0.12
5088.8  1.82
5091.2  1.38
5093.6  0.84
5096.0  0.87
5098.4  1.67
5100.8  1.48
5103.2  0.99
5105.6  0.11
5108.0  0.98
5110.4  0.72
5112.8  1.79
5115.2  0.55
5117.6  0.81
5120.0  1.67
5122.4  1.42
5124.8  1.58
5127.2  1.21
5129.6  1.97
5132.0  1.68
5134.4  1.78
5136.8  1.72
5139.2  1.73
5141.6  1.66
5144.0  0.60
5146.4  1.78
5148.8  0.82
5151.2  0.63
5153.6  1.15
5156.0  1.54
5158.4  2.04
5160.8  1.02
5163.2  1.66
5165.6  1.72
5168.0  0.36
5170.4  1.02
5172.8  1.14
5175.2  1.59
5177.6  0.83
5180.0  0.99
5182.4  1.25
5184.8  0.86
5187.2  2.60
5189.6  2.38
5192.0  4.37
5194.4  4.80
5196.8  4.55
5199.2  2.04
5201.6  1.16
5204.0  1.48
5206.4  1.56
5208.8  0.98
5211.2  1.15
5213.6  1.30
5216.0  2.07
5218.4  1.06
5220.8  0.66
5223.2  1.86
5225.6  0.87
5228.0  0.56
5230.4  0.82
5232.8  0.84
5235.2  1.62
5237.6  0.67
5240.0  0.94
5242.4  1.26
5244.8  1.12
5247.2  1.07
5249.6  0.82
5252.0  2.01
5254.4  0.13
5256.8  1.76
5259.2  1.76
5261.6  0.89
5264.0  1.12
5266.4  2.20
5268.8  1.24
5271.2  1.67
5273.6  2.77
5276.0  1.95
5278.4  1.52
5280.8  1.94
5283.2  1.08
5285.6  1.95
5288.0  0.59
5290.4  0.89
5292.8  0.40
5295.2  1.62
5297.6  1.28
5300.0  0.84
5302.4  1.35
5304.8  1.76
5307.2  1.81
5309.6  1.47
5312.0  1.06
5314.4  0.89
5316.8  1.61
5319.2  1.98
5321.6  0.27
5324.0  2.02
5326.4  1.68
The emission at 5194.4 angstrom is [O II] 3727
